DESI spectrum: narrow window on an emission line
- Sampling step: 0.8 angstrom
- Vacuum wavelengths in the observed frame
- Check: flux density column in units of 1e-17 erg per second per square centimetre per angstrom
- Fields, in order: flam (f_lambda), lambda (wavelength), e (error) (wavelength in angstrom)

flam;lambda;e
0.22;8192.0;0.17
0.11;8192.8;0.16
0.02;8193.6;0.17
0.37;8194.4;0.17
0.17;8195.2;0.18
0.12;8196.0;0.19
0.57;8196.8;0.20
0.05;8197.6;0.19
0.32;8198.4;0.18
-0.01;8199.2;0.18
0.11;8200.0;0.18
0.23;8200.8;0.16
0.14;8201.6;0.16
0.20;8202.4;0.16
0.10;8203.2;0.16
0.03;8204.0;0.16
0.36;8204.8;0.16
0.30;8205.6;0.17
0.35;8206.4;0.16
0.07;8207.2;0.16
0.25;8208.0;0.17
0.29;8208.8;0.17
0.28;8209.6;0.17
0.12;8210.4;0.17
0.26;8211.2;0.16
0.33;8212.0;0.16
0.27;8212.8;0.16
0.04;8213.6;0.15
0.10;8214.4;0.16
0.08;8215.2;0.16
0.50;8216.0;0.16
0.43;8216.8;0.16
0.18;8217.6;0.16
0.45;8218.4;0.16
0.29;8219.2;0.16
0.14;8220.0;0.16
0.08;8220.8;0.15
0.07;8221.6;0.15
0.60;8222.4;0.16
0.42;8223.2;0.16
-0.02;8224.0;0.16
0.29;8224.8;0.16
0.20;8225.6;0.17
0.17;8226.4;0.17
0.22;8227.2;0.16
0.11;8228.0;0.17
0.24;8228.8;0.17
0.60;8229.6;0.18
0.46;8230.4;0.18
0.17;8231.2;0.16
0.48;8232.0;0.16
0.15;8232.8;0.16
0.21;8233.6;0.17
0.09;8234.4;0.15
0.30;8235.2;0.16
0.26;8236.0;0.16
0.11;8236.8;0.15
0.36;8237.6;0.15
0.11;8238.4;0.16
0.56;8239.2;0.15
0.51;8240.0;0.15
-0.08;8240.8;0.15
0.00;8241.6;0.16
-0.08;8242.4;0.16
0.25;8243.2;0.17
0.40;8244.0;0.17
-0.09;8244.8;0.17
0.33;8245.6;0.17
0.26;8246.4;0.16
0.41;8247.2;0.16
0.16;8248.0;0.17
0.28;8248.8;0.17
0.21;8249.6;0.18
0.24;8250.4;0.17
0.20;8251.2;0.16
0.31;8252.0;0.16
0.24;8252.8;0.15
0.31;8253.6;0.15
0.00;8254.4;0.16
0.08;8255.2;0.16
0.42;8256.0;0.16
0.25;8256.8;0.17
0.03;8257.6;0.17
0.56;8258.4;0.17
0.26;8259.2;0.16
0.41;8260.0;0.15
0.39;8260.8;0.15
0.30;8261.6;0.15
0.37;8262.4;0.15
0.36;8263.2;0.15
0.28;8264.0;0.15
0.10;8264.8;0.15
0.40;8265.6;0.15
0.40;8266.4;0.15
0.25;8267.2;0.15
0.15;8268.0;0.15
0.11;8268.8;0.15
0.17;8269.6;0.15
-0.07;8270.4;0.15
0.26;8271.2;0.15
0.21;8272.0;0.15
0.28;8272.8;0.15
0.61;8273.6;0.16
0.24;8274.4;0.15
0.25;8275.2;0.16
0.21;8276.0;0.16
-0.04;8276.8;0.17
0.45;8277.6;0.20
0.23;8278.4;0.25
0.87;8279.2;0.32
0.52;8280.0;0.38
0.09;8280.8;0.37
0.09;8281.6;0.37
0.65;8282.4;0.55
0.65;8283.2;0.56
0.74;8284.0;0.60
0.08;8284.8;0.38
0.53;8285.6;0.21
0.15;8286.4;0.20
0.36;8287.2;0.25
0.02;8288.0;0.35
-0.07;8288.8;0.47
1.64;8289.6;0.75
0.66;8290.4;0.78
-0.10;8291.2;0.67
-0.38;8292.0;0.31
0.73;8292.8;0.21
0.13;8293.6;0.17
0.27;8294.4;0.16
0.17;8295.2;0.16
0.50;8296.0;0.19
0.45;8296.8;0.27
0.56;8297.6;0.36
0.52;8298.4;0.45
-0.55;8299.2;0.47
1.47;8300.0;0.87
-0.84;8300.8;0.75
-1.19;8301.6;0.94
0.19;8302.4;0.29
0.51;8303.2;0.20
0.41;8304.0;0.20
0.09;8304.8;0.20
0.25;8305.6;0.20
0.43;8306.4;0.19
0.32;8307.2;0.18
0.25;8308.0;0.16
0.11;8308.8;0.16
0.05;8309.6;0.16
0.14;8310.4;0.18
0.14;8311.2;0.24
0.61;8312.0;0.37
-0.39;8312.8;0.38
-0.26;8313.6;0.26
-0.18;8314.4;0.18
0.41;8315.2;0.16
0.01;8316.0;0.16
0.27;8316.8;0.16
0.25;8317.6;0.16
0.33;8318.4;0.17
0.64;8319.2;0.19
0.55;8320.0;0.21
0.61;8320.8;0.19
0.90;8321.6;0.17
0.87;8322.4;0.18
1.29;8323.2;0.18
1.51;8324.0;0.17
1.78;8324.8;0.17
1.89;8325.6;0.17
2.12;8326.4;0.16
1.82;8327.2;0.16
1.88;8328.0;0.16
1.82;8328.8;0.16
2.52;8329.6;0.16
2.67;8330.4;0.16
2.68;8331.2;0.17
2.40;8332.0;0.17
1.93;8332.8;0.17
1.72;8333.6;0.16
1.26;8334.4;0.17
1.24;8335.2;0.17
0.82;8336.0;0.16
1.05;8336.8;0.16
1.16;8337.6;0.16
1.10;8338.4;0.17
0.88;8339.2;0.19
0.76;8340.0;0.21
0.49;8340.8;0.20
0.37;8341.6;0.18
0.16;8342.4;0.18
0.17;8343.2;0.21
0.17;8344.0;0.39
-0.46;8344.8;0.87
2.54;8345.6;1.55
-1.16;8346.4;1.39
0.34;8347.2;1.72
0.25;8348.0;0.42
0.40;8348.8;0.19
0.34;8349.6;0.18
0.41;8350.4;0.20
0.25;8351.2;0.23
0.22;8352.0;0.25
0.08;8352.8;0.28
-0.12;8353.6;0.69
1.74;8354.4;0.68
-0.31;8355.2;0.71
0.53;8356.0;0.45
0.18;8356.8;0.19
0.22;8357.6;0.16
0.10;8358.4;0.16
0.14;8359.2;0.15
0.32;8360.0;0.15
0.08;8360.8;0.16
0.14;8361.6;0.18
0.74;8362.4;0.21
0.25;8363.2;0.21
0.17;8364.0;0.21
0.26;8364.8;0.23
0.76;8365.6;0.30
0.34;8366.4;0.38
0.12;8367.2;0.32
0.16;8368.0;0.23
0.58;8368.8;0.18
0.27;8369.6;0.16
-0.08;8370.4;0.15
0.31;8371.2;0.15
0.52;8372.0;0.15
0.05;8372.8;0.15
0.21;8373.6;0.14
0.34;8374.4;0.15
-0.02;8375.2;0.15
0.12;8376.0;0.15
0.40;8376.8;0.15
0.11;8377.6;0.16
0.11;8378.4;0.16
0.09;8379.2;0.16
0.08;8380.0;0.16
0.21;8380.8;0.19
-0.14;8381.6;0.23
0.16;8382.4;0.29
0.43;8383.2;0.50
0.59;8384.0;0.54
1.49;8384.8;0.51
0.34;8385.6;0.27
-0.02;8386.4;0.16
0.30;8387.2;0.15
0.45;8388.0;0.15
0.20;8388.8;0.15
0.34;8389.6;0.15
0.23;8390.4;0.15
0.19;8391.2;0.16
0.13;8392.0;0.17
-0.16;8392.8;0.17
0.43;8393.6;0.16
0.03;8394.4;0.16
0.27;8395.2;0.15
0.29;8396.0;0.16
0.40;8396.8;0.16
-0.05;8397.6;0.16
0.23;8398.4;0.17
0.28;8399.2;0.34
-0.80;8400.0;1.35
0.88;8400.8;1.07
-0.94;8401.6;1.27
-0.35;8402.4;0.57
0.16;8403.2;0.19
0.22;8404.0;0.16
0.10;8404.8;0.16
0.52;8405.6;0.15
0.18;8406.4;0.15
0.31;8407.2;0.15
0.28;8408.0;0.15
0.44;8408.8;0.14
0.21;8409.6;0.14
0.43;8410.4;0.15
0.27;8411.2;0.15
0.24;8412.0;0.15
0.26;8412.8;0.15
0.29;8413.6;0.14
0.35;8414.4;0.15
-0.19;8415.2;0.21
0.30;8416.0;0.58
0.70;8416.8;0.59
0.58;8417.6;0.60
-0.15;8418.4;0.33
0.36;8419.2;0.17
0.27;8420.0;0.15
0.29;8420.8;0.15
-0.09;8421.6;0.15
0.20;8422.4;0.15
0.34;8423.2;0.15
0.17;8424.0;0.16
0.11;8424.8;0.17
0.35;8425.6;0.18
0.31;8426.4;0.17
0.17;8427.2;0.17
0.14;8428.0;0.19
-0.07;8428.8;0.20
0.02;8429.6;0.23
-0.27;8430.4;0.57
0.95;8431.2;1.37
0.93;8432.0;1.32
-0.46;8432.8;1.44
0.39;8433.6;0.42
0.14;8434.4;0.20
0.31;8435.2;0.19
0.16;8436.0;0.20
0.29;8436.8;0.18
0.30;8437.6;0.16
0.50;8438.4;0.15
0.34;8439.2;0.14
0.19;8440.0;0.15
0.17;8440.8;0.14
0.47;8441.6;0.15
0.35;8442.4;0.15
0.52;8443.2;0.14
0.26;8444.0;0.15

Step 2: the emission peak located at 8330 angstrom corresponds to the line [O II]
